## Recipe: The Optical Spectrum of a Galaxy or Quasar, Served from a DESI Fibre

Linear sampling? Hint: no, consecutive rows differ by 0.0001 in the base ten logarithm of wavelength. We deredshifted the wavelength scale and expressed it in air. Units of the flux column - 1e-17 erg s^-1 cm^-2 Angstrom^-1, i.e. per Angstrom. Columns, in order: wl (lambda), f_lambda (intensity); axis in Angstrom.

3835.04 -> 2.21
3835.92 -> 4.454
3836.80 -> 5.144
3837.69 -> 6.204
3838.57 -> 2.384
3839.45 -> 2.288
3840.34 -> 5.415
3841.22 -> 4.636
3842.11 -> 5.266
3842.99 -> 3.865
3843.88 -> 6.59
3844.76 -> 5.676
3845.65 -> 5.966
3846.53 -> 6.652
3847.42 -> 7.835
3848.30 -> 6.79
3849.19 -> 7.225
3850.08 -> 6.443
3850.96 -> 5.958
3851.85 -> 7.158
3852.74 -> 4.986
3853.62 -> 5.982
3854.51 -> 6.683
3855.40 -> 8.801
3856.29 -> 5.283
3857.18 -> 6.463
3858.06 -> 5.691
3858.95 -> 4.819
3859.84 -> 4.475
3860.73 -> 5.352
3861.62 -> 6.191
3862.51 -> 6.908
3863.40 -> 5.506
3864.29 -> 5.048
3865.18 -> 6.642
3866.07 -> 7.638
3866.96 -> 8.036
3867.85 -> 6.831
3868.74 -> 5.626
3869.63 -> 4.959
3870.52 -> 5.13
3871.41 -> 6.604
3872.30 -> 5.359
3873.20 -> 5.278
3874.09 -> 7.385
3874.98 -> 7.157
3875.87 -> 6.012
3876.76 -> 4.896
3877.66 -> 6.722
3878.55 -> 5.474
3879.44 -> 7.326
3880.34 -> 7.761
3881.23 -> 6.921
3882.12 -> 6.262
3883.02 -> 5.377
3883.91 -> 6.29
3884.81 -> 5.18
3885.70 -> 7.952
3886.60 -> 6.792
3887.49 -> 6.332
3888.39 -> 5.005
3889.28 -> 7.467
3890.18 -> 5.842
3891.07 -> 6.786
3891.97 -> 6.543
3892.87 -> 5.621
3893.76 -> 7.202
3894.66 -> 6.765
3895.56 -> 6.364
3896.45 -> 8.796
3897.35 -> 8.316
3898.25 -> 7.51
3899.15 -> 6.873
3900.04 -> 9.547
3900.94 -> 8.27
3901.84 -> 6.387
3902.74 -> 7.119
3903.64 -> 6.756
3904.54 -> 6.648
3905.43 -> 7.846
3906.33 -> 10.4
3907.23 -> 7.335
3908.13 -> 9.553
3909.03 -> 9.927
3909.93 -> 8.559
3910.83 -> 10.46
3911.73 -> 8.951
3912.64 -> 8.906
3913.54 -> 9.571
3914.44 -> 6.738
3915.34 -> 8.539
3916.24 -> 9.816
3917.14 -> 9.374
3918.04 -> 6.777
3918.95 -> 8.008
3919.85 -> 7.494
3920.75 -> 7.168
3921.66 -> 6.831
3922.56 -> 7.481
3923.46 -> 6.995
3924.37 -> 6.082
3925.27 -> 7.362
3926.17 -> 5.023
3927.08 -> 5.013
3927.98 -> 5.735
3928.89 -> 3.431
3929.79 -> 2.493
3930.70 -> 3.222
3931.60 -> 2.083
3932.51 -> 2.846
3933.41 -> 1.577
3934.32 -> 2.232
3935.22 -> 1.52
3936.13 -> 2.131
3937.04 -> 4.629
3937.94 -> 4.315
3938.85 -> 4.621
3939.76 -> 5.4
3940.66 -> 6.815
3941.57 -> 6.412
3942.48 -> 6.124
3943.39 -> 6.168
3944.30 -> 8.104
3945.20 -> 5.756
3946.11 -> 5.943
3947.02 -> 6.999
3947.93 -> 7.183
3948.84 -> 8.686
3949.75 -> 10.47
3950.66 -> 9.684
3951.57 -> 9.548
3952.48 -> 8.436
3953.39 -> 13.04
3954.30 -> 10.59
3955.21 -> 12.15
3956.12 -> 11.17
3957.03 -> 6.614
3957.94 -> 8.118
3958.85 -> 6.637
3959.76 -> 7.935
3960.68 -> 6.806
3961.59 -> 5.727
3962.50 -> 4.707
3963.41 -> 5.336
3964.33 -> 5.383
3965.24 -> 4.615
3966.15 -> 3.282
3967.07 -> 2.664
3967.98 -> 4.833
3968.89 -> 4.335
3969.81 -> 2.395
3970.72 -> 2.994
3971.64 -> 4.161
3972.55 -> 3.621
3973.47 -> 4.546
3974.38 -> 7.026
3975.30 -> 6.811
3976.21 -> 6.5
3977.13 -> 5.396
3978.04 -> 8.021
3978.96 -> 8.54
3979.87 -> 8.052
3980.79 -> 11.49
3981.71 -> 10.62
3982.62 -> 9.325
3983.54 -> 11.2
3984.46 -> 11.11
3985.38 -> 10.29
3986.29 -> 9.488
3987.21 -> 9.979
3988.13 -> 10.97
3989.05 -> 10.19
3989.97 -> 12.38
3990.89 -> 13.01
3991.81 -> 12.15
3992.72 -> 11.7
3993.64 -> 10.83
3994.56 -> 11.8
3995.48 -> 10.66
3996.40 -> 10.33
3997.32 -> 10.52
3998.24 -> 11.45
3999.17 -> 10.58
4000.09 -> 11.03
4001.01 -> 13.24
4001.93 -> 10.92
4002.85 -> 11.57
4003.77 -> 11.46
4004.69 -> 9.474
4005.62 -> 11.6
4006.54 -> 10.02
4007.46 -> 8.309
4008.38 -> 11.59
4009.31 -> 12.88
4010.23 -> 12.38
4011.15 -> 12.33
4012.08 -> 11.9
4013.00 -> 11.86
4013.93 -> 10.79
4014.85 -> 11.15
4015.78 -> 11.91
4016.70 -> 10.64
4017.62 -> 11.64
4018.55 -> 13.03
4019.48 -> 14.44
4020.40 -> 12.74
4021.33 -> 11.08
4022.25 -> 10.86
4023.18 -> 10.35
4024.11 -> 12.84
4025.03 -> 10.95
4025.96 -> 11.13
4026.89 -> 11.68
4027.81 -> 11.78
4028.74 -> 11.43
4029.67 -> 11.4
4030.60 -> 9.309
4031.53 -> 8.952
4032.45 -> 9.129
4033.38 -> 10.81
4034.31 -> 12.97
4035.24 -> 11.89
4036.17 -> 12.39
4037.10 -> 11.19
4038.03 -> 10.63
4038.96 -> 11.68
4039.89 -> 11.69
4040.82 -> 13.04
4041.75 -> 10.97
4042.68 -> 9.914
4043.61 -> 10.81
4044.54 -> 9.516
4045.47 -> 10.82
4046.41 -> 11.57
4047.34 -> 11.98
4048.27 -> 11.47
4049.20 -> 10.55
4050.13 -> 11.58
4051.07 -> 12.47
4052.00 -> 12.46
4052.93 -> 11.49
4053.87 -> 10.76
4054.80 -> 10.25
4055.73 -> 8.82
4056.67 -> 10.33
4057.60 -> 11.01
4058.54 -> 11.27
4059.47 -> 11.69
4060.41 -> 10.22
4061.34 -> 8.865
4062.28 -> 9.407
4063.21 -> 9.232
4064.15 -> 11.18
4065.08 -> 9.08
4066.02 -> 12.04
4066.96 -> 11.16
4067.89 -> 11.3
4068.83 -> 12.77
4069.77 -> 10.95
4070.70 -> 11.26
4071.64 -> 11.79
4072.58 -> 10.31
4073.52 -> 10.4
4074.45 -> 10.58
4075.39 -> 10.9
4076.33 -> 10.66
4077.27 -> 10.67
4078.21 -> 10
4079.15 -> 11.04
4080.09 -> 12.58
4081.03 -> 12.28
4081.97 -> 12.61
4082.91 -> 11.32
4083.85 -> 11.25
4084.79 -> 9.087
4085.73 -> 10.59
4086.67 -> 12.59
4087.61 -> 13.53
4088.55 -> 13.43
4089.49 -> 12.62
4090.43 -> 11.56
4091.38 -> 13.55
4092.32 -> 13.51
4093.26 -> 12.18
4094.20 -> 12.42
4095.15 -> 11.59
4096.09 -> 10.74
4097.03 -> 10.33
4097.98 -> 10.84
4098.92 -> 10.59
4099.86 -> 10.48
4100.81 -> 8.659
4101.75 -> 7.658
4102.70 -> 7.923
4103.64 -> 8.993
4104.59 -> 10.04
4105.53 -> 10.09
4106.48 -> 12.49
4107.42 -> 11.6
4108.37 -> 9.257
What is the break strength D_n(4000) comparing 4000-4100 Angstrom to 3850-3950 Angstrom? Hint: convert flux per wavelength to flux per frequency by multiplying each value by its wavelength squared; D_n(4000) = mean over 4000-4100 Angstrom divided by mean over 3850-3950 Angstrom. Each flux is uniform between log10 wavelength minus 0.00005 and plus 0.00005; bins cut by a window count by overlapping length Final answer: 1.88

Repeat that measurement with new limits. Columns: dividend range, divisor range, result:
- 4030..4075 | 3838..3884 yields 2.00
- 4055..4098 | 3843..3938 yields 1.91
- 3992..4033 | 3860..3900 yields 1.86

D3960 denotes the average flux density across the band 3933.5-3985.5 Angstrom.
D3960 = 6.74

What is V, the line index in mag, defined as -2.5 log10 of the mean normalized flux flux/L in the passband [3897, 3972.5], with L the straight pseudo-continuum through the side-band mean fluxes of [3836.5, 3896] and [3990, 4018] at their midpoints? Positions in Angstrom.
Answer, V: 0.27 mag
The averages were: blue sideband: 6.08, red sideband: 11.3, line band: 6.65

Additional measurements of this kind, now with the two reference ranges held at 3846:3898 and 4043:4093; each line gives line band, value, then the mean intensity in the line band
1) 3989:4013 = -0.19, 11.4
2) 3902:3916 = -0.16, 8.47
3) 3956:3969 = 0.43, 5.78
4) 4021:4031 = -0.10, 11.2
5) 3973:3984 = 0.11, 8.13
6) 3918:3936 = 0.50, 4.87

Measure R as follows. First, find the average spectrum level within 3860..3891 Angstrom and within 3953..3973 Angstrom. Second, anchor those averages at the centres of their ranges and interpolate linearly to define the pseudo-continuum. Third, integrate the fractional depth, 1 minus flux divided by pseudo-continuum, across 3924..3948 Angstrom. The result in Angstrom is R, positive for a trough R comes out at 5.7 Angstrom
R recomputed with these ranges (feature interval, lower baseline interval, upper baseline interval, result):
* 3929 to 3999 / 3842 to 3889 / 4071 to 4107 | 9.60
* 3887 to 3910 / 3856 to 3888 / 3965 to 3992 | -3.14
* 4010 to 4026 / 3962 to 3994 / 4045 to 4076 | -4.45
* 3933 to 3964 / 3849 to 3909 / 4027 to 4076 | 5.93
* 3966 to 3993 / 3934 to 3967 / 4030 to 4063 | 0.58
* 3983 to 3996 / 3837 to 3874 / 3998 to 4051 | -1.16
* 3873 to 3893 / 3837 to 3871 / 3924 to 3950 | -2.84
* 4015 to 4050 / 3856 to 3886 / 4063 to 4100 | -4.03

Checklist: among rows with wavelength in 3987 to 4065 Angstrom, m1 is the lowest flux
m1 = 8.309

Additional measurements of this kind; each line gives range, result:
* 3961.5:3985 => 2.395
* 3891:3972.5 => 1.52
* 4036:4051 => 9.516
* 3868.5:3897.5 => 4.896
